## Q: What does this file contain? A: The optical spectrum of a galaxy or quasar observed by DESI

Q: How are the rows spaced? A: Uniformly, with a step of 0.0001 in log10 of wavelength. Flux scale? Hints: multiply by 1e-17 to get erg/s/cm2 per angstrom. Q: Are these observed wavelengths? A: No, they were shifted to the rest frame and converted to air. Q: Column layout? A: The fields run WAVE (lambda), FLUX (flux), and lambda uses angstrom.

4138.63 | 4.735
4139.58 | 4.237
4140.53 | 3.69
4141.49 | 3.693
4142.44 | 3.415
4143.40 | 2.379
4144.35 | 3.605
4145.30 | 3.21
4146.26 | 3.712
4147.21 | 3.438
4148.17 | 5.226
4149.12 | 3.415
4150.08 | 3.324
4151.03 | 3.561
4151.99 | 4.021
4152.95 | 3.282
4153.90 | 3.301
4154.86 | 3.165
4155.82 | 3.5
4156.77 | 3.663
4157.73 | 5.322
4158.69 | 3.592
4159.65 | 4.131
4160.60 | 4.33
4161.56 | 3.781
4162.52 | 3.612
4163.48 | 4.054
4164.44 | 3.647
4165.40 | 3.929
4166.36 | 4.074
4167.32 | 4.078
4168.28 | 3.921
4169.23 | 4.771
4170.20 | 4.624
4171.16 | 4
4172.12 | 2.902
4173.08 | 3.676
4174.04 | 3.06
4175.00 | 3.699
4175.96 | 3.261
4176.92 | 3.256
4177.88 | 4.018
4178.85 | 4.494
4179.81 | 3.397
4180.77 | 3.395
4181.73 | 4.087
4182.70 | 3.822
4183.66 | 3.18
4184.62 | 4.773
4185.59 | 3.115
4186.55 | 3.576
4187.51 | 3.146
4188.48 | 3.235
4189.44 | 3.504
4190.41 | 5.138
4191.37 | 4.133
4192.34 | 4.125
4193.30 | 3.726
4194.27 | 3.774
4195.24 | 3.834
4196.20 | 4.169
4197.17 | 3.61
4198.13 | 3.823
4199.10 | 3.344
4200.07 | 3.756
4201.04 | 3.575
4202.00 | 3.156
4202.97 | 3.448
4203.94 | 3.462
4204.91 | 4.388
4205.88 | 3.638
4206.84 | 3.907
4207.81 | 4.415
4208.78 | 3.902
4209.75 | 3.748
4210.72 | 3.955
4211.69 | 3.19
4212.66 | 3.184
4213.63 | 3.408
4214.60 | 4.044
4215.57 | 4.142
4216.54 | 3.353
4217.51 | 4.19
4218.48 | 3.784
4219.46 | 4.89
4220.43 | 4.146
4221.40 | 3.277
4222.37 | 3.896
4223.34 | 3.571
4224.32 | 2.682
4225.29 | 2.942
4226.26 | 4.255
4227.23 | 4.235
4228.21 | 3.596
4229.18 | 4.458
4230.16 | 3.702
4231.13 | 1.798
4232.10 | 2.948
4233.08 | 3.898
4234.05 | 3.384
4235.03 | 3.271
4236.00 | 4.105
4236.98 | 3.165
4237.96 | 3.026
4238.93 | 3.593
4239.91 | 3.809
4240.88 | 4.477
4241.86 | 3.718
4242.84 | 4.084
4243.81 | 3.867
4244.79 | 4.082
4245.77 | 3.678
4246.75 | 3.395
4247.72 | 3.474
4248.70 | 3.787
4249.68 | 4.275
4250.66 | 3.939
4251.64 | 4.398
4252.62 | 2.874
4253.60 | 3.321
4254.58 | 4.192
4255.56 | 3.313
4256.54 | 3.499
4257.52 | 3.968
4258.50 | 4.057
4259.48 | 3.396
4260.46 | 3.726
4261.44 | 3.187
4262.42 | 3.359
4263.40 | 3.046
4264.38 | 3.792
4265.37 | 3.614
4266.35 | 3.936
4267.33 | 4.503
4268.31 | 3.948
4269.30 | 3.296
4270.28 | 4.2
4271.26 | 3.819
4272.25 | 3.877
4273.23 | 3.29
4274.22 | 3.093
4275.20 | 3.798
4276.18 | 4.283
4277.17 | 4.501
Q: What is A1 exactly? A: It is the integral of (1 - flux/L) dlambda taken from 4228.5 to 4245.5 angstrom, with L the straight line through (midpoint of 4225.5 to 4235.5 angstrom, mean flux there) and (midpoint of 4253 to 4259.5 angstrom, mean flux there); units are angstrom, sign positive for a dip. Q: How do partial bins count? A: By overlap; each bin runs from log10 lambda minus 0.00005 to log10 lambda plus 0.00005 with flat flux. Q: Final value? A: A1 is -0.2 angstrom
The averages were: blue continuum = 3.54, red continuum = 3.68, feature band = 3.61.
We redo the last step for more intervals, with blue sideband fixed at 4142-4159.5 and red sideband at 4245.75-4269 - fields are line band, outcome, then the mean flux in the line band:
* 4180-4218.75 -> -1.0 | 3.75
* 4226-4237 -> 0.3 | 3.57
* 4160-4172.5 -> -1.2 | 3.99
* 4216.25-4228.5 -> -0.3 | 3.76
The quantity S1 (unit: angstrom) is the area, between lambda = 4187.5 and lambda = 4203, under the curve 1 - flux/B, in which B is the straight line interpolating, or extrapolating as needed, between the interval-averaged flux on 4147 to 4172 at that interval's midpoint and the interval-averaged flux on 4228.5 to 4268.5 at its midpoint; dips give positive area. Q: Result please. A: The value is 0.2 angstrom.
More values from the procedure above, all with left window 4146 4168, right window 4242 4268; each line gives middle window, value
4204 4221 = -0.51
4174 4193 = 0.34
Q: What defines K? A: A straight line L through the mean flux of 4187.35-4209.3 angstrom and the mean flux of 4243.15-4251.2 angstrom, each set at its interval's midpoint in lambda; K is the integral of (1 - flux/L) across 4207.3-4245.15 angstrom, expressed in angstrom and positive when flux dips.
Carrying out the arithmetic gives 1.16 angstrom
